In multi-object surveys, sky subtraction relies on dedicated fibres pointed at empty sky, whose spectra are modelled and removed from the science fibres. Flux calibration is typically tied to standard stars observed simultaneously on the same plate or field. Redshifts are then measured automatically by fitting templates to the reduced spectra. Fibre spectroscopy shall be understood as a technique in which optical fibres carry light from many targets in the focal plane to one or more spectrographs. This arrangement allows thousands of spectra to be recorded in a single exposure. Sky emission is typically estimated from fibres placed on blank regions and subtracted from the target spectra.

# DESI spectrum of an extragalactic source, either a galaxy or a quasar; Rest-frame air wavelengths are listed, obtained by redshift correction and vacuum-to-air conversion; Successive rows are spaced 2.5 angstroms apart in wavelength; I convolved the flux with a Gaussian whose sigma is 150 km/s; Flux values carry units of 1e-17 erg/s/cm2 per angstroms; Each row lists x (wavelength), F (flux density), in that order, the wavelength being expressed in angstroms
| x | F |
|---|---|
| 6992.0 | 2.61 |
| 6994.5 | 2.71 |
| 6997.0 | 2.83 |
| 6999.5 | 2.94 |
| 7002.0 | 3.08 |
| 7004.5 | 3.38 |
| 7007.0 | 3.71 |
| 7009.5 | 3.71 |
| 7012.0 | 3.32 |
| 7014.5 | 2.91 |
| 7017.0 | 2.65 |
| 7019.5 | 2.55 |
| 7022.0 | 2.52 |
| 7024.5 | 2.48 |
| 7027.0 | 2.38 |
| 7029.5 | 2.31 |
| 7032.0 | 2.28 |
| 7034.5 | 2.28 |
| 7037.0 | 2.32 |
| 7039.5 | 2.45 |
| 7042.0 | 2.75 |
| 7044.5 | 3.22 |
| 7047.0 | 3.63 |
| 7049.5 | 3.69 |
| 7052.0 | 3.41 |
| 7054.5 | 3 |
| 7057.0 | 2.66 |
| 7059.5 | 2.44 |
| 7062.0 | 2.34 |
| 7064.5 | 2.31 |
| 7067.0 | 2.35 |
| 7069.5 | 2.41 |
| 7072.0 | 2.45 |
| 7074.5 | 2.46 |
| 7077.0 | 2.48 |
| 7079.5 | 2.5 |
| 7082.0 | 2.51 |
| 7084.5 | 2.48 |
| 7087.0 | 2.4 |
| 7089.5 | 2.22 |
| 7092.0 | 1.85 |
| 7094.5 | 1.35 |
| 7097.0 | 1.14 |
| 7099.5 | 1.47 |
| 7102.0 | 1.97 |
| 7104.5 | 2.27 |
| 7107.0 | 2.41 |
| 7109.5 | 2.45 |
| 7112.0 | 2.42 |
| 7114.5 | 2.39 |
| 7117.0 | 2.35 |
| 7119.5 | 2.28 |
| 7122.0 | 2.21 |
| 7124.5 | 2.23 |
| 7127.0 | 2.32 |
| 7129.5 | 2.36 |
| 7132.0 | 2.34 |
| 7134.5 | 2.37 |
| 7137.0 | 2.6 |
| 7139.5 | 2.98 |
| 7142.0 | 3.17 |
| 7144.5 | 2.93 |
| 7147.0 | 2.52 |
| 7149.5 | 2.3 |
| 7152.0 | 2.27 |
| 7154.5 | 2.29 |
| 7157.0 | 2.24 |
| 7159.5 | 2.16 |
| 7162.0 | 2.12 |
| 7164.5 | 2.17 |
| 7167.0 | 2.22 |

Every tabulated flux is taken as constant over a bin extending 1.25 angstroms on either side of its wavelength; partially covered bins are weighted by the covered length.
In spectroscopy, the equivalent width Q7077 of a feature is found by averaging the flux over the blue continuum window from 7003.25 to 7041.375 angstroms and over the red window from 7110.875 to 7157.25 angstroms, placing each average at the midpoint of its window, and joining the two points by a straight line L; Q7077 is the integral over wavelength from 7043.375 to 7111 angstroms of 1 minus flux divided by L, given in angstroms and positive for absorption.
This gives 4.5 angstroms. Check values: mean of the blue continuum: 2.75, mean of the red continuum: 2.46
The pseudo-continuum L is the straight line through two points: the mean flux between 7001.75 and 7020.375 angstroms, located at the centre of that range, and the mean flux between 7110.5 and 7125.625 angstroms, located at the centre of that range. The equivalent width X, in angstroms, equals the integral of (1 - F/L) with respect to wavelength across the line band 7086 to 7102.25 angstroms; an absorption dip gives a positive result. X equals 4.9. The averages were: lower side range 3.18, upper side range 2.32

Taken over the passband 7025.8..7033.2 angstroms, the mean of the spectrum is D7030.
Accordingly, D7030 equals 2.32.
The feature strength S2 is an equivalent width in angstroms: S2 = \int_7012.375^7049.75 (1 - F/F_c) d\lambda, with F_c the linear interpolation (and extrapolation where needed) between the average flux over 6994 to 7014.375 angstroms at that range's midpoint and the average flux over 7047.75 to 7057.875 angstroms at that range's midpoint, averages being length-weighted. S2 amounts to 6.3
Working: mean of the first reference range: 3.21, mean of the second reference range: 3.23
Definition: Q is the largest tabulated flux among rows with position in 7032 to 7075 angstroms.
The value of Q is 3.69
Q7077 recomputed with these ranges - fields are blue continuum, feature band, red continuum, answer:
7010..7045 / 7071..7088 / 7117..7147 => 0.6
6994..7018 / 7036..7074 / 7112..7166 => 1.5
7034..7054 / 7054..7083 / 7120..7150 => 3.9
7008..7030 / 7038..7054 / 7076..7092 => -3.4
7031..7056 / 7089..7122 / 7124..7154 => 7.6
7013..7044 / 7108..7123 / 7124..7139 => 0.4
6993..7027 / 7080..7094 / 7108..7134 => 1.5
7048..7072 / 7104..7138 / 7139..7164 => 2.7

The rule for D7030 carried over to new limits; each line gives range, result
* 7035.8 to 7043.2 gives 2.51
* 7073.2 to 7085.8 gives 2.49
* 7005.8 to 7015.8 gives 3.41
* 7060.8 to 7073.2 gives 2.37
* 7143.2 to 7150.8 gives 2.59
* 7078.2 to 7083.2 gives 2.5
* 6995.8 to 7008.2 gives 3.19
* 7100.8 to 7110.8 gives 2.28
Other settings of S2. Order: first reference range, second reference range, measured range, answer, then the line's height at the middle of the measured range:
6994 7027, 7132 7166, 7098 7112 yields 2.7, 2.62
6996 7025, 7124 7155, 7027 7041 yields 2.8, 2.93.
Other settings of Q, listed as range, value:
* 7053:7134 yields 3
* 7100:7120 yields 2.45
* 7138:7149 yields 3.17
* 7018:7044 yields 2.75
